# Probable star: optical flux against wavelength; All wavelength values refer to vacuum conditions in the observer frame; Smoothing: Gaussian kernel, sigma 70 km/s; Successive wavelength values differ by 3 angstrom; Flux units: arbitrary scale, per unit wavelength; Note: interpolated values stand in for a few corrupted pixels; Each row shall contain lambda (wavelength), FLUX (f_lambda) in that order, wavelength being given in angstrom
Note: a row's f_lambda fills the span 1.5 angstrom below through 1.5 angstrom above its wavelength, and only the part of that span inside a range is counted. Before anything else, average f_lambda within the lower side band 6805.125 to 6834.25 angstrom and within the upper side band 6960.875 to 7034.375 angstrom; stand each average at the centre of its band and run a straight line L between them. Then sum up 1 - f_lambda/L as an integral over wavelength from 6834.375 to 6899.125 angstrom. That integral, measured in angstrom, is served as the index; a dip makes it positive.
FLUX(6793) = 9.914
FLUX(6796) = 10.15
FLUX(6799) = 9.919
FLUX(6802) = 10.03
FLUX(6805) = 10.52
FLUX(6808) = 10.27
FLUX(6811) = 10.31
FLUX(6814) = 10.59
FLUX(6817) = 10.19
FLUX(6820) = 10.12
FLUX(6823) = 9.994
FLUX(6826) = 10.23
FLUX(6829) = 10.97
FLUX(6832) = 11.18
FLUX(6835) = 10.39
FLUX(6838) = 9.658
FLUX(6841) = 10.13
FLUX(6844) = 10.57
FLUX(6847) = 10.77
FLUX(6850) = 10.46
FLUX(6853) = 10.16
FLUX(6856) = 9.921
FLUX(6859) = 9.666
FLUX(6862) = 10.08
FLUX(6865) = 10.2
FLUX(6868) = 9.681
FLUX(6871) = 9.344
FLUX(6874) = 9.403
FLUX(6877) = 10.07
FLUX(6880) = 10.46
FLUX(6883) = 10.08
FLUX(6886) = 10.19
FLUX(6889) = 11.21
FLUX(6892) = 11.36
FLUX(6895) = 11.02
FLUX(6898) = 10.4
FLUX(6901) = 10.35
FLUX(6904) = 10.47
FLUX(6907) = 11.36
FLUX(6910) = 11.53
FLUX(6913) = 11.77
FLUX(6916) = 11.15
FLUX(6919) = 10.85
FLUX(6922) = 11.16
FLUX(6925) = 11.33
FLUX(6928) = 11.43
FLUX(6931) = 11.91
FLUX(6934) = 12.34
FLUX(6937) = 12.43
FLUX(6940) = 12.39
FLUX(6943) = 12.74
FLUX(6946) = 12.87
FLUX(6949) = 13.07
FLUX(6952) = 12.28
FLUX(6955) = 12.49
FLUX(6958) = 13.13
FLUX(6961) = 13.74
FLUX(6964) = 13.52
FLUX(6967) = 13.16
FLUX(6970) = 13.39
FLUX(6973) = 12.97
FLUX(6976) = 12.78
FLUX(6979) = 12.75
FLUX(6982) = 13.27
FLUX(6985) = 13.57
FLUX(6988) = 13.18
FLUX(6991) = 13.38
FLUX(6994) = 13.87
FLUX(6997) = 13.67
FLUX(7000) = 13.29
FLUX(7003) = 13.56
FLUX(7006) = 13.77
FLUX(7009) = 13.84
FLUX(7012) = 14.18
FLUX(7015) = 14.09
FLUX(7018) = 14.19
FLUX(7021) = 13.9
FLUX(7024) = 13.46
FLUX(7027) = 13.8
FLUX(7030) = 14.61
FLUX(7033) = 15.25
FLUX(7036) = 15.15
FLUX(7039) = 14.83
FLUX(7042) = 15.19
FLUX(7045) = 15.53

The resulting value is 6.0 angstrom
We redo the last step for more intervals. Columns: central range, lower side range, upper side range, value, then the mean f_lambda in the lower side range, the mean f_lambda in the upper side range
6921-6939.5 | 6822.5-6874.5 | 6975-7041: 0.4 angstrom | 10.2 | 13.9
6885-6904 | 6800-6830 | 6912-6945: 1.0 angstrom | 10.3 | 11.8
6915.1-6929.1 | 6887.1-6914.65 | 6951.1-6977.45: 0.6 angstrom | 11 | 13.1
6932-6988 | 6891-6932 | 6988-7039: -2.0 angstrom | 11.1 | 14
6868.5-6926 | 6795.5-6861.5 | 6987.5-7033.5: 4.7 angstrom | 10.3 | 13.9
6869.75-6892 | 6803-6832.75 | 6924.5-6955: 2.3 angstrom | 10.4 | 12.3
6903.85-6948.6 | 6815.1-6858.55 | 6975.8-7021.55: 1.3 angstrom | 10.3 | 13.6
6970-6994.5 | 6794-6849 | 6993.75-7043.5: 0.5 angstrom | 10.3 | 14.2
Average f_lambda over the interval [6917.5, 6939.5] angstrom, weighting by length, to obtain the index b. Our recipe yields 11.7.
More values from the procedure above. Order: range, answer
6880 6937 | 11.1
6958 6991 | 13.2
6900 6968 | 12.1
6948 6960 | 12.8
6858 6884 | 9.89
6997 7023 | 13.8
